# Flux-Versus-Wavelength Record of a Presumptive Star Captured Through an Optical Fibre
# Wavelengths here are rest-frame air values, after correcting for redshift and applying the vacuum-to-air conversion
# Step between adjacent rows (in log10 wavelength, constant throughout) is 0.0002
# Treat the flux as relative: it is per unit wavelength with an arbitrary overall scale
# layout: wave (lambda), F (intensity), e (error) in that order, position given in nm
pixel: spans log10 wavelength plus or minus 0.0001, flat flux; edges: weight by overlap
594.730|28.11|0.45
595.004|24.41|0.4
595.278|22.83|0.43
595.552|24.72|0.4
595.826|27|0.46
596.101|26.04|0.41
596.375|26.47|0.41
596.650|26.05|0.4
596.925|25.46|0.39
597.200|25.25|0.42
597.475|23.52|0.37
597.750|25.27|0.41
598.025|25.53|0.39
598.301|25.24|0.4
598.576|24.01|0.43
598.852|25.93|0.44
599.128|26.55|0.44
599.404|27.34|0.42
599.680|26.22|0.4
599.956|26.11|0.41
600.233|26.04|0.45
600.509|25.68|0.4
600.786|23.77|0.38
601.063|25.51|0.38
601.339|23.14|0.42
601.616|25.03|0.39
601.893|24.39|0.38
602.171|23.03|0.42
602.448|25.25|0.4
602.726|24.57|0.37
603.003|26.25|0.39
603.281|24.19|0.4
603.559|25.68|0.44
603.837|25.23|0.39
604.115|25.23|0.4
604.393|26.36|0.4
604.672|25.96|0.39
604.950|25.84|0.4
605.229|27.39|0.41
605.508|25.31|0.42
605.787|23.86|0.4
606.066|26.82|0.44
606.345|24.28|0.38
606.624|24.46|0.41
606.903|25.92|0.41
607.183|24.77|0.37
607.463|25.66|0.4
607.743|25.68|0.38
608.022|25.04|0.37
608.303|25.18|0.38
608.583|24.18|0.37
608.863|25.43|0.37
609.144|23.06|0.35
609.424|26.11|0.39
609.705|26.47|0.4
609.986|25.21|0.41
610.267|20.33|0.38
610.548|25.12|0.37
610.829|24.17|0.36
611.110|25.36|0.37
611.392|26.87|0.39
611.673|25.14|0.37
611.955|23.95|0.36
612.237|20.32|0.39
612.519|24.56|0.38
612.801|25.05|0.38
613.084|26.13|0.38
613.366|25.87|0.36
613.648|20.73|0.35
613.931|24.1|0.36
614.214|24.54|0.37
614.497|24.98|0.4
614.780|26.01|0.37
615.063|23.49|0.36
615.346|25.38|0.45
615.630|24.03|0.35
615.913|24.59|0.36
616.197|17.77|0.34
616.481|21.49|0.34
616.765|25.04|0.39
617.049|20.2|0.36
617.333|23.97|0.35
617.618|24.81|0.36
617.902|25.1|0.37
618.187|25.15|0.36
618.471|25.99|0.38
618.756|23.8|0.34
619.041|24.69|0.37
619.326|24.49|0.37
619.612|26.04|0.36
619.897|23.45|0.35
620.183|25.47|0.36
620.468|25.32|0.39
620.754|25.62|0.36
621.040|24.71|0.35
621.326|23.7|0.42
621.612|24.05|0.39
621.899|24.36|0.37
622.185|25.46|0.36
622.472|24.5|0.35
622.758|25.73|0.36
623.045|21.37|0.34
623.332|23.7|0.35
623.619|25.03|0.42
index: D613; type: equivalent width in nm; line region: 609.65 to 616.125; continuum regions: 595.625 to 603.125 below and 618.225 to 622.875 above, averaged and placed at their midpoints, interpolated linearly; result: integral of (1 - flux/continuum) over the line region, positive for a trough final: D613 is 0.174 nm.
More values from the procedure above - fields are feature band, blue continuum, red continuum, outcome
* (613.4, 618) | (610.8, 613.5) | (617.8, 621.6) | 0.232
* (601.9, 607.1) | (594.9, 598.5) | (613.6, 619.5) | -0.126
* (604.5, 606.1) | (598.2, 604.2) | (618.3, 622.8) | -0.044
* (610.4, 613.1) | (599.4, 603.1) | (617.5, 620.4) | 0.043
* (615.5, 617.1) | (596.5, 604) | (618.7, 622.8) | 0.165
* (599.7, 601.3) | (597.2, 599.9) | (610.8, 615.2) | 0.003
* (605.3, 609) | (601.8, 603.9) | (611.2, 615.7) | -0.074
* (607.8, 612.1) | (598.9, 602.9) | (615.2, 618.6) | -0.084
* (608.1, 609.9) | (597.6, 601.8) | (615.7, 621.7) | -0.023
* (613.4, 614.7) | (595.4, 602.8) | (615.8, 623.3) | 0.028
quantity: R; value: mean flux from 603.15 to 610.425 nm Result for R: 25.1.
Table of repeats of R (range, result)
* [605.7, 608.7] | 25.1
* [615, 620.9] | 24.1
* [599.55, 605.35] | 25.3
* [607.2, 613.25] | 24.7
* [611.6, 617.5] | 23.7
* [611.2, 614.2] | 24.3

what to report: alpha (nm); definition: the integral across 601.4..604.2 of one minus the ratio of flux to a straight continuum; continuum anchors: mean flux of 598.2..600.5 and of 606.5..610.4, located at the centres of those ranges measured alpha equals 0.07 nm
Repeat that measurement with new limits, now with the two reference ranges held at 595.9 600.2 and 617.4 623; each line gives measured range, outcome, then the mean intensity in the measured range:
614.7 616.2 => 0.06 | 24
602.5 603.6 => 0.02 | 25.1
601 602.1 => 0.05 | 24.4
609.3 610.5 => 0.03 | 24.5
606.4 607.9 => 0.00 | 25.2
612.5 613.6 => 0.00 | 25.1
